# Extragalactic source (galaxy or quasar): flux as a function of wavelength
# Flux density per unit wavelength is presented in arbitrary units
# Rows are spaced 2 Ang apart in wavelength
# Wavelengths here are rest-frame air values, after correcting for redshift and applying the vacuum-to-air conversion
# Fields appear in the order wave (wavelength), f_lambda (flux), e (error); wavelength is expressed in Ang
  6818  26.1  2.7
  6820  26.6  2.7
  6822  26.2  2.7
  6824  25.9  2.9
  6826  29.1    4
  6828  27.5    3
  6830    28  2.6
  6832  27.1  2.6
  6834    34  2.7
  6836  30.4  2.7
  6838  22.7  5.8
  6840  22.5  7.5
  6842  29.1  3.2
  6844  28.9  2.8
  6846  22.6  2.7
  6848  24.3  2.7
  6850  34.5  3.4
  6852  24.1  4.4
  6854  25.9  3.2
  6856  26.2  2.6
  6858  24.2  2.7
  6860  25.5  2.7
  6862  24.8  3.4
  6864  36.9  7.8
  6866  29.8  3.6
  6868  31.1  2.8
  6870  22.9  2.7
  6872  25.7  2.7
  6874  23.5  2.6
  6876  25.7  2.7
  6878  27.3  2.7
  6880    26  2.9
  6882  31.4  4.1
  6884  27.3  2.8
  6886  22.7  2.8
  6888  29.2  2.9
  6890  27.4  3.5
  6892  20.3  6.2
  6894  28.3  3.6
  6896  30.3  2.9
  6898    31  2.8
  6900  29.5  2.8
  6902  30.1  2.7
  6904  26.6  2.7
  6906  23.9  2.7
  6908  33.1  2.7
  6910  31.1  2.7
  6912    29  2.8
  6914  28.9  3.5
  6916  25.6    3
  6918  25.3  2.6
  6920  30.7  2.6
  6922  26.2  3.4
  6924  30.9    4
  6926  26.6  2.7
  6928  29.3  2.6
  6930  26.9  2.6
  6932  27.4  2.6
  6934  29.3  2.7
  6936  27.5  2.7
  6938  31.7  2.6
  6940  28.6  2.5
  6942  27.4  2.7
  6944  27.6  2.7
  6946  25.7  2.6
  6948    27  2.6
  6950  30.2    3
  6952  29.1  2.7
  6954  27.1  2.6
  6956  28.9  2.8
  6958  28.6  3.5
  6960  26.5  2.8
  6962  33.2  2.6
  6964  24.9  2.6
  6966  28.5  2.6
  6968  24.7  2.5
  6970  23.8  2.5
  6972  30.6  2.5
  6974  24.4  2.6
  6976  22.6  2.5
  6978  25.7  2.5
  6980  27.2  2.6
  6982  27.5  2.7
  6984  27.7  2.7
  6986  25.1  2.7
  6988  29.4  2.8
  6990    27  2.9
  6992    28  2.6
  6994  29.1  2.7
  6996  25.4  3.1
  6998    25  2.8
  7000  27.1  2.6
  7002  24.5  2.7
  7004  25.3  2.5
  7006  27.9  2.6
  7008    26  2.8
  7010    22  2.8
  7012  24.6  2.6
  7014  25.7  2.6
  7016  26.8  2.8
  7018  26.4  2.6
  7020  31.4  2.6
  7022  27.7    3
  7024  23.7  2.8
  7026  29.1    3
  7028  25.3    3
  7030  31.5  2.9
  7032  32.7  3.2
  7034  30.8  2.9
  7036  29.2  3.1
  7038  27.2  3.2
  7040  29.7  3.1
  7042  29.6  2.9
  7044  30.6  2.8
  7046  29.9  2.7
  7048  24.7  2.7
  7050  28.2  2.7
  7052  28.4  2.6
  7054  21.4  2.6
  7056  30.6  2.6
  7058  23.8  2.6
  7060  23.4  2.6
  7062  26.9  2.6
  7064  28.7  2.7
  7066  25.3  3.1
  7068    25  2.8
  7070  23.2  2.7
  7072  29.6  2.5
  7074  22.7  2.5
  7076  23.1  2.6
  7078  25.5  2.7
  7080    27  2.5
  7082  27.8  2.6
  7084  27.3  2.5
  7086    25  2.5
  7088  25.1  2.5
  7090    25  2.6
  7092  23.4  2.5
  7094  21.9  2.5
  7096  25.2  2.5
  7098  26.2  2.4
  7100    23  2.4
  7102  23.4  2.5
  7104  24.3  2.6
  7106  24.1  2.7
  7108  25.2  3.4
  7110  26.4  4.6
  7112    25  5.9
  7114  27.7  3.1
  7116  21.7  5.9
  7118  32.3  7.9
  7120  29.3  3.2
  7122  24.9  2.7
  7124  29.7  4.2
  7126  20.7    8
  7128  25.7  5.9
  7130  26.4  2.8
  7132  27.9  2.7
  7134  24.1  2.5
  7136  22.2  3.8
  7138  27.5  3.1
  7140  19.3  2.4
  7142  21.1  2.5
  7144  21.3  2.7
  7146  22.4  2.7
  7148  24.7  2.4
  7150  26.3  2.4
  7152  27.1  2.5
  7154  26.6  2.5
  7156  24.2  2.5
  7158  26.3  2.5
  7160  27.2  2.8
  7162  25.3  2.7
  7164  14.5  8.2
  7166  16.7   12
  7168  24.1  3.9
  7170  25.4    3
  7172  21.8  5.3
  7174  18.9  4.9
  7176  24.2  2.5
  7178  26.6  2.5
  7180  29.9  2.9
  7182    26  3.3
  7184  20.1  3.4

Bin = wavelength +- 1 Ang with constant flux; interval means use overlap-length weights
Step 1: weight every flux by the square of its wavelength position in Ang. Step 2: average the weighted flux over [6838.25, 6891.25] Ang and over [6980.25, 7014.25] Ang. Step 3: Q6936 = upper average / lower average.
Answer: 1.02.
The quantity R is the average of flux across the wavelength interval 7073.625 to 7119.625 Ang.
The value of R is 25.2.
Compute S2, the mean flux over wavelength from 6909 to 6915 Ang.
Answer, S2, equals 29.7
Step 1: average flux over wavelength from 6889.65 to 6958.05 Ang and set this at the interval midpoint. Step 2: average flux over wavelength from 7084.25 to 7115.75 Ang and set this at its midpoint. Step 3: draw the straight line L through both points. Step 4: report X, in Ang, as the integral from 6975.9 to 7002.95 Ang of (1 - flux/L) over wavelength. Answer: 0.3 Ang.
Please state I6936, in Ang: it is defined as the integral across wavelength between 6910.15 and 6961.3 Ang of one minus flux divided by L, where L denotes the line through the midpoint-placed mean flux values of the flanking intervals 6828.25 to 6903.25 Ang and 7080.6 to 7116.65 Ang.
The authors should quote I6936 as -3.0 Ang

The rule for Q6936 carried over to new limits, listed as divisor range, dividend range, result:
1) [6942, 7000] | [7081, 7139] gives 0.98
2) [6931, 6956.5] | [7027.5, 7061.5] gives 1.02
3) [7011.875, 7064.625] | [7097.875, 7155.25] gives 0.92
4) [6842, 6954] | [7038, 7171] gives 0.97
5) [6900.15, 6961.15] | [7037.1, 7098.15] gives 0.96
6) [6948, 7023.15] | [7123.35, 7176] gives 0.92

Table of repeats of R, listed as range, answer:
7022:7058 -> 28.2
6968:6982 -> 25.8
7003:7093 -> 26.8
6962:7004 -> 26.5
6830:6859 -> 26.9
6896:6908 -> 28.8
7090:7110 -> 24.2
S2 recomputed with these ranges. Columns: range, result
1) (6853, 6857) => 26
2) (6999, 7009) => 26.2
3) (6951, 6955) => 28.1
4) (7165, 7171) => 22.1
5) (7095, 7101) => 24.8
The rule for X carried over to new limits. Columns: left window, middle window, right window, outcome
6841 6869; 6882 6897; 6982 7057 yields 0.4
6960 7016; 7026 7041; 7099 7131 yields -1.9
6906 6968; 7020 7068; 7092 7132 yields -2.2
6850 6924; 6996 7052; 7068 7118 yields -3.4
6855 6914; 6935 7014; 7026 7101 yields 0.4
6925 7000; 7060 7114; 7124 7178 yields -0.5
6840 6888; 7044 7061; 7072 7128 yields -0.6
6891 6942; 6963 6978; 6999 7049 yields 1.2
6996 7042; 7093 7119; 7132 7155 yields -0.1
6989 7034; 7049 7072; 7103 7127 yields 0.4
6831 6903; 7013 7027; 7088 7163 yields -0.7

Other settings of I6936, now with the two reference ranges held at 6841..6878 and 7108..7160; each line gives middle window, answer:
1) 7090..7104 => 0.84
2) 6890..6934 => -2.46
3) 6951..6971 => -0.89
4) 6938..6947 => -0.46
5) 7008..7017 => 0.39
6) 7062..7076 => 0.02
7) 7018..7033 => -1.54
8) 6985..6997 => -0.54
